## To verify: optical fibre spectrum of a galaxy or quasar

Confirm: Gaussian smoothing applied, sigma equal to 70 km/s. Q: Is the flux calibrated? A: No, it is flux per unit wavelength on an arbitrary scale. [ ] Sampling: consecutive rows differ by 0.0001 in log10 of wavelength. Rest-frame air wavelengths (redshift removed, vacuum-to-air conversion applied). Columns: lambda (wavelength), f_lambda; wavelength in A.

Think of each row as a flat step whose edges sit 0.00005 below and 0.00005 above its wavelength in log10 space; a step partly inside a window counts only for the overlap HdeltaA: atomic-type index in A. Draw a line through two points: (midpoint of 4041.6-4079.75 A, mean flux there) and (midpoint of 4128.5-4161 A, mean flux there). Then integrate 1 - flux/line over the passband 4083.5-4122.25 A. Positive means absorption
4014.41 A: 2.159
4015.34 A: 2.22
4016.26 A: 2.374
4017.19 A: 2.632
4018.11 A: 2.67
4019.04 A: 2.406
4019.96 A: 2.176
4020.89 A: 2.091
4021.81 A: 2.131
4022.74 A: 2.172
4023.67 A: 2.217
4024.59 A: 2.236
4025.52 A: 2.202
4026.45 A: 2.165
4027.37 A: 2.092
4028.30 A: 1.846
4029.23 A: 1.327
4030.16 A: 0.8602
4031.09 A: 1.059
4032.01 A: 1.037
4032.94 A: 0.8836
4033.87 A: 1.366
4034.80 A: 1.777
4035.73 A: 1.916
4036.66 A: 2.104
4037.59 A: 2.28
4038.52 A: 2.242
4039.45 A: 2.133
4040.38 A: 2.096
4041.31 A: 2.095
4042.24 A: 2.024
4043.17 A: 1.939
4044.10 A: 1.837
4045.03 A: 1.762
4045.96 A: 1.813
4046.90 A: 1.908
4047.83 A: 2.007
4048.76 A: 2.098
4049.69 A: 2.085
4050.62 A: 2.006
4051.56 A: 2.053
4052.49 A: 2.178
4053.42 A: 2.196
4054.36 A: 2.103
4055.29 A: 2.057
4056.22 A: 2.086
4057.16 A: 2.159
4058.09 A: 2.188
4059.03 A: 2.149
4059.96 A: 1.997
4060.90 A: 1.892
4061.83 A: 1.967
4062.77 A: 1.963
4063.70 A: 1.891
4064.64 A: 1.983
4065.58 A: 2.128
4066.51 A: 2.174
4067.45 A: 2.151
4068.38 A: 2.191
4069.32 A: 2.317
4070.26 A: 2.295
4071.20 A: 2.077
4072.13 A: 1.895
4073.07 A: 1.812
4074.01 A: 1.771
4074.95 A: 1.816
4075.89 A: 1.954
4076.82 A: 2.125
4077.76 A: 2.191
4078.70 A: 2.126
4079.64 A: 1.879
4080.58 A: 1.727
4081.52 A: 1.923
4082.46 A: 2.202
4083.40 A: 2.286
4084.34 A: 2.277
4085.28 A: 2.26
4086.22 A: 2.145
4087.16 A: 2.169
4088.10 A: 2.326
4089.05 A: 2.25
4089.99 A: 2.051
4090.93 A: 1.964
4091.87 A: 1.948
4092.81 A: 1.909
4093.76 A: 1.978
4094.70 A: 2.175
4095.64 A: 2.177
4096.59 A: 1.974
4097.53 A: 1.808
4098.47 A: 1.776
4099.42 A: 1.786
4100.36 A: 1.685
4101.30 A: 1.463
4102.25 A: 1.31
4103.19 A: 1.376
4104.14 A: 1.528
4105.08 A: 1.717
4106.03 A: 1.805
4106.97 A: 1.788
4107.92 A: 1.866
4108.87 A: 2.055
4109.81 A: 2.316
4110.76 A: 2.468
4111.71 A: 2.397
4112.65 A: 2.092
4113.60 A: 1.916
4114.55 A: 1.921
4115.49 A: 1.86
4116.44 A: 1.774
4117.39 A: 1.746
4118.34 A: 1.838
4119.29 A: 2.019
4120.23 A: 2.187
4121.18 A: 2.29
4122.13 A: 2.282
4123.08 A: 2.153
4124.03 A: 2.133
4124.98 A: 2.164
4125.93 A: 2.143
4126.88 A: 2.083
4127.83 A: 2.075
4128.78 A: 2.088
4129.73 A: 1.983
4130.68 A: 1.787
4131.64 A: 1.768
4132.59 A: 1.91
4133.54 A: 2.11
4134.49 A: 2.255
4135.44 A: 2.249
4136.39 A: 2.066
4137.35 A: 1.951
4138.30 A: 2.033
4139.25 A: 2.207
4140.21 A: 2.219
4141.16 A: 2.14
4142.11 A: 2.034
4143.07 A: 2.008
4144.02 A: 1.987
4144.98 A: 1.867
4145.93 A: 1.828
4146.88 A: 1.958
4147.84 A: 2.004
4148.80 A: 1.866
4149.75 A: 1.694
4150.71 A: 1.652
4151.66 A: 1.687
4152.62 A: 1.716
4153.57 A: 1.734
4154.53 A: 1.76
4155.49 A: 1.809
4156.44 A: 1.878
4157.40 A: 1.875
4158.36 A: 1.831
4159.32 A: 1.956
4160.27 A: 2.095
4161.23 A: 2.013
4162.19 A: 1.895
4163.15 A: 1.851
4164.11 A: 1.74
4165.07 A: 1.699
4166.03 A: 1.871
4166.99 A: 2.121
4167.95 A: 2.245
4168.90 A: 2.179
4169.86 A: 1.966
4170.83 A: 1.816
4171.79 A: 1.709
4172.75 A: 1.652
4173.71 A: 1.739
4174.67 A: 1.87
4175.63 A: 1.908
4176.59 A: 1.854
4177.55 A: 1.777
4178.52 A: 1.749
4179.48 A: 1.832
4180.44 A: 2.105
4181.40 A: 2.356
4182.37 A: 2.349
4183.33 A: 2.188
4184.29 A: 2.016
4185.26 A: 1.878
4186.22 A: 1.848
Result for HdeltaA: 0.4 A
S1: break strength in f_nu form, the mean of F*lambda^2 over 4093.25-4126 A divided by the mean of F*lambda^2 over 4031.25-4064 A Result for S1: 1.03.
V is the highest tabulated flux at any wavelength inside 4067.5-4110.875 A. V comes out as 2.468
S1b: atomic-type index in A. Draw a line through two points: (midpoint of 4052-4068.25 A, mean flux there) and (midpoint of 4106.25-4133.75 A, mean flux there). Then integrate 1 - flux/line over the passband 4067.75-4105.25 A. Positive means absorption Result 1.7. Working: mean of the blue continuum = 2.08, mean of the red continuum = 2.04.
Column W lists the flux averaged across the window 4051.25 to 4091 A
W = 2.08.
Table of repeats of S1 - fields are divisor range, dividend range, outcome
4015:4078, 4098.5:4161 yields 1.01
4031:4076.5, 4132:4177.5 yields 1.03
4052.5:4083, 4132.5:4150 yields 1.03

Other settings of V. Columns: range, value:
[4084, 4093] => 2.326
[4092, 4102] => 2.177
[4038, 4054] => 2.242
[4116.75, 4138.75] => 2.29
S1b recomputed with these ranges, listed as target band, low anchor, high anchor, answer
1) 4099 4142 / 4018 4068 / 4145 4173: -1.8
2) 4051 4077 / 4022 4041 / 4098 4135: -2.7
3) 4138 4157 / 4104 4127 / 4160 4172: 0.7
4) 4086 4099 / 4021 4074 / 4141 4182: -0.8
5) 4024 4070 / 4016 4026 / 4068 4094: 5.3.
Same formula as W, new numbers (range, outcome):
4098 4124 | 1.91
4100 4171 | 1.95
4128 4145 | 2.04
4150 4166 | 1.82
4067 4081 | 2.02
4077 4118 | 1.96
